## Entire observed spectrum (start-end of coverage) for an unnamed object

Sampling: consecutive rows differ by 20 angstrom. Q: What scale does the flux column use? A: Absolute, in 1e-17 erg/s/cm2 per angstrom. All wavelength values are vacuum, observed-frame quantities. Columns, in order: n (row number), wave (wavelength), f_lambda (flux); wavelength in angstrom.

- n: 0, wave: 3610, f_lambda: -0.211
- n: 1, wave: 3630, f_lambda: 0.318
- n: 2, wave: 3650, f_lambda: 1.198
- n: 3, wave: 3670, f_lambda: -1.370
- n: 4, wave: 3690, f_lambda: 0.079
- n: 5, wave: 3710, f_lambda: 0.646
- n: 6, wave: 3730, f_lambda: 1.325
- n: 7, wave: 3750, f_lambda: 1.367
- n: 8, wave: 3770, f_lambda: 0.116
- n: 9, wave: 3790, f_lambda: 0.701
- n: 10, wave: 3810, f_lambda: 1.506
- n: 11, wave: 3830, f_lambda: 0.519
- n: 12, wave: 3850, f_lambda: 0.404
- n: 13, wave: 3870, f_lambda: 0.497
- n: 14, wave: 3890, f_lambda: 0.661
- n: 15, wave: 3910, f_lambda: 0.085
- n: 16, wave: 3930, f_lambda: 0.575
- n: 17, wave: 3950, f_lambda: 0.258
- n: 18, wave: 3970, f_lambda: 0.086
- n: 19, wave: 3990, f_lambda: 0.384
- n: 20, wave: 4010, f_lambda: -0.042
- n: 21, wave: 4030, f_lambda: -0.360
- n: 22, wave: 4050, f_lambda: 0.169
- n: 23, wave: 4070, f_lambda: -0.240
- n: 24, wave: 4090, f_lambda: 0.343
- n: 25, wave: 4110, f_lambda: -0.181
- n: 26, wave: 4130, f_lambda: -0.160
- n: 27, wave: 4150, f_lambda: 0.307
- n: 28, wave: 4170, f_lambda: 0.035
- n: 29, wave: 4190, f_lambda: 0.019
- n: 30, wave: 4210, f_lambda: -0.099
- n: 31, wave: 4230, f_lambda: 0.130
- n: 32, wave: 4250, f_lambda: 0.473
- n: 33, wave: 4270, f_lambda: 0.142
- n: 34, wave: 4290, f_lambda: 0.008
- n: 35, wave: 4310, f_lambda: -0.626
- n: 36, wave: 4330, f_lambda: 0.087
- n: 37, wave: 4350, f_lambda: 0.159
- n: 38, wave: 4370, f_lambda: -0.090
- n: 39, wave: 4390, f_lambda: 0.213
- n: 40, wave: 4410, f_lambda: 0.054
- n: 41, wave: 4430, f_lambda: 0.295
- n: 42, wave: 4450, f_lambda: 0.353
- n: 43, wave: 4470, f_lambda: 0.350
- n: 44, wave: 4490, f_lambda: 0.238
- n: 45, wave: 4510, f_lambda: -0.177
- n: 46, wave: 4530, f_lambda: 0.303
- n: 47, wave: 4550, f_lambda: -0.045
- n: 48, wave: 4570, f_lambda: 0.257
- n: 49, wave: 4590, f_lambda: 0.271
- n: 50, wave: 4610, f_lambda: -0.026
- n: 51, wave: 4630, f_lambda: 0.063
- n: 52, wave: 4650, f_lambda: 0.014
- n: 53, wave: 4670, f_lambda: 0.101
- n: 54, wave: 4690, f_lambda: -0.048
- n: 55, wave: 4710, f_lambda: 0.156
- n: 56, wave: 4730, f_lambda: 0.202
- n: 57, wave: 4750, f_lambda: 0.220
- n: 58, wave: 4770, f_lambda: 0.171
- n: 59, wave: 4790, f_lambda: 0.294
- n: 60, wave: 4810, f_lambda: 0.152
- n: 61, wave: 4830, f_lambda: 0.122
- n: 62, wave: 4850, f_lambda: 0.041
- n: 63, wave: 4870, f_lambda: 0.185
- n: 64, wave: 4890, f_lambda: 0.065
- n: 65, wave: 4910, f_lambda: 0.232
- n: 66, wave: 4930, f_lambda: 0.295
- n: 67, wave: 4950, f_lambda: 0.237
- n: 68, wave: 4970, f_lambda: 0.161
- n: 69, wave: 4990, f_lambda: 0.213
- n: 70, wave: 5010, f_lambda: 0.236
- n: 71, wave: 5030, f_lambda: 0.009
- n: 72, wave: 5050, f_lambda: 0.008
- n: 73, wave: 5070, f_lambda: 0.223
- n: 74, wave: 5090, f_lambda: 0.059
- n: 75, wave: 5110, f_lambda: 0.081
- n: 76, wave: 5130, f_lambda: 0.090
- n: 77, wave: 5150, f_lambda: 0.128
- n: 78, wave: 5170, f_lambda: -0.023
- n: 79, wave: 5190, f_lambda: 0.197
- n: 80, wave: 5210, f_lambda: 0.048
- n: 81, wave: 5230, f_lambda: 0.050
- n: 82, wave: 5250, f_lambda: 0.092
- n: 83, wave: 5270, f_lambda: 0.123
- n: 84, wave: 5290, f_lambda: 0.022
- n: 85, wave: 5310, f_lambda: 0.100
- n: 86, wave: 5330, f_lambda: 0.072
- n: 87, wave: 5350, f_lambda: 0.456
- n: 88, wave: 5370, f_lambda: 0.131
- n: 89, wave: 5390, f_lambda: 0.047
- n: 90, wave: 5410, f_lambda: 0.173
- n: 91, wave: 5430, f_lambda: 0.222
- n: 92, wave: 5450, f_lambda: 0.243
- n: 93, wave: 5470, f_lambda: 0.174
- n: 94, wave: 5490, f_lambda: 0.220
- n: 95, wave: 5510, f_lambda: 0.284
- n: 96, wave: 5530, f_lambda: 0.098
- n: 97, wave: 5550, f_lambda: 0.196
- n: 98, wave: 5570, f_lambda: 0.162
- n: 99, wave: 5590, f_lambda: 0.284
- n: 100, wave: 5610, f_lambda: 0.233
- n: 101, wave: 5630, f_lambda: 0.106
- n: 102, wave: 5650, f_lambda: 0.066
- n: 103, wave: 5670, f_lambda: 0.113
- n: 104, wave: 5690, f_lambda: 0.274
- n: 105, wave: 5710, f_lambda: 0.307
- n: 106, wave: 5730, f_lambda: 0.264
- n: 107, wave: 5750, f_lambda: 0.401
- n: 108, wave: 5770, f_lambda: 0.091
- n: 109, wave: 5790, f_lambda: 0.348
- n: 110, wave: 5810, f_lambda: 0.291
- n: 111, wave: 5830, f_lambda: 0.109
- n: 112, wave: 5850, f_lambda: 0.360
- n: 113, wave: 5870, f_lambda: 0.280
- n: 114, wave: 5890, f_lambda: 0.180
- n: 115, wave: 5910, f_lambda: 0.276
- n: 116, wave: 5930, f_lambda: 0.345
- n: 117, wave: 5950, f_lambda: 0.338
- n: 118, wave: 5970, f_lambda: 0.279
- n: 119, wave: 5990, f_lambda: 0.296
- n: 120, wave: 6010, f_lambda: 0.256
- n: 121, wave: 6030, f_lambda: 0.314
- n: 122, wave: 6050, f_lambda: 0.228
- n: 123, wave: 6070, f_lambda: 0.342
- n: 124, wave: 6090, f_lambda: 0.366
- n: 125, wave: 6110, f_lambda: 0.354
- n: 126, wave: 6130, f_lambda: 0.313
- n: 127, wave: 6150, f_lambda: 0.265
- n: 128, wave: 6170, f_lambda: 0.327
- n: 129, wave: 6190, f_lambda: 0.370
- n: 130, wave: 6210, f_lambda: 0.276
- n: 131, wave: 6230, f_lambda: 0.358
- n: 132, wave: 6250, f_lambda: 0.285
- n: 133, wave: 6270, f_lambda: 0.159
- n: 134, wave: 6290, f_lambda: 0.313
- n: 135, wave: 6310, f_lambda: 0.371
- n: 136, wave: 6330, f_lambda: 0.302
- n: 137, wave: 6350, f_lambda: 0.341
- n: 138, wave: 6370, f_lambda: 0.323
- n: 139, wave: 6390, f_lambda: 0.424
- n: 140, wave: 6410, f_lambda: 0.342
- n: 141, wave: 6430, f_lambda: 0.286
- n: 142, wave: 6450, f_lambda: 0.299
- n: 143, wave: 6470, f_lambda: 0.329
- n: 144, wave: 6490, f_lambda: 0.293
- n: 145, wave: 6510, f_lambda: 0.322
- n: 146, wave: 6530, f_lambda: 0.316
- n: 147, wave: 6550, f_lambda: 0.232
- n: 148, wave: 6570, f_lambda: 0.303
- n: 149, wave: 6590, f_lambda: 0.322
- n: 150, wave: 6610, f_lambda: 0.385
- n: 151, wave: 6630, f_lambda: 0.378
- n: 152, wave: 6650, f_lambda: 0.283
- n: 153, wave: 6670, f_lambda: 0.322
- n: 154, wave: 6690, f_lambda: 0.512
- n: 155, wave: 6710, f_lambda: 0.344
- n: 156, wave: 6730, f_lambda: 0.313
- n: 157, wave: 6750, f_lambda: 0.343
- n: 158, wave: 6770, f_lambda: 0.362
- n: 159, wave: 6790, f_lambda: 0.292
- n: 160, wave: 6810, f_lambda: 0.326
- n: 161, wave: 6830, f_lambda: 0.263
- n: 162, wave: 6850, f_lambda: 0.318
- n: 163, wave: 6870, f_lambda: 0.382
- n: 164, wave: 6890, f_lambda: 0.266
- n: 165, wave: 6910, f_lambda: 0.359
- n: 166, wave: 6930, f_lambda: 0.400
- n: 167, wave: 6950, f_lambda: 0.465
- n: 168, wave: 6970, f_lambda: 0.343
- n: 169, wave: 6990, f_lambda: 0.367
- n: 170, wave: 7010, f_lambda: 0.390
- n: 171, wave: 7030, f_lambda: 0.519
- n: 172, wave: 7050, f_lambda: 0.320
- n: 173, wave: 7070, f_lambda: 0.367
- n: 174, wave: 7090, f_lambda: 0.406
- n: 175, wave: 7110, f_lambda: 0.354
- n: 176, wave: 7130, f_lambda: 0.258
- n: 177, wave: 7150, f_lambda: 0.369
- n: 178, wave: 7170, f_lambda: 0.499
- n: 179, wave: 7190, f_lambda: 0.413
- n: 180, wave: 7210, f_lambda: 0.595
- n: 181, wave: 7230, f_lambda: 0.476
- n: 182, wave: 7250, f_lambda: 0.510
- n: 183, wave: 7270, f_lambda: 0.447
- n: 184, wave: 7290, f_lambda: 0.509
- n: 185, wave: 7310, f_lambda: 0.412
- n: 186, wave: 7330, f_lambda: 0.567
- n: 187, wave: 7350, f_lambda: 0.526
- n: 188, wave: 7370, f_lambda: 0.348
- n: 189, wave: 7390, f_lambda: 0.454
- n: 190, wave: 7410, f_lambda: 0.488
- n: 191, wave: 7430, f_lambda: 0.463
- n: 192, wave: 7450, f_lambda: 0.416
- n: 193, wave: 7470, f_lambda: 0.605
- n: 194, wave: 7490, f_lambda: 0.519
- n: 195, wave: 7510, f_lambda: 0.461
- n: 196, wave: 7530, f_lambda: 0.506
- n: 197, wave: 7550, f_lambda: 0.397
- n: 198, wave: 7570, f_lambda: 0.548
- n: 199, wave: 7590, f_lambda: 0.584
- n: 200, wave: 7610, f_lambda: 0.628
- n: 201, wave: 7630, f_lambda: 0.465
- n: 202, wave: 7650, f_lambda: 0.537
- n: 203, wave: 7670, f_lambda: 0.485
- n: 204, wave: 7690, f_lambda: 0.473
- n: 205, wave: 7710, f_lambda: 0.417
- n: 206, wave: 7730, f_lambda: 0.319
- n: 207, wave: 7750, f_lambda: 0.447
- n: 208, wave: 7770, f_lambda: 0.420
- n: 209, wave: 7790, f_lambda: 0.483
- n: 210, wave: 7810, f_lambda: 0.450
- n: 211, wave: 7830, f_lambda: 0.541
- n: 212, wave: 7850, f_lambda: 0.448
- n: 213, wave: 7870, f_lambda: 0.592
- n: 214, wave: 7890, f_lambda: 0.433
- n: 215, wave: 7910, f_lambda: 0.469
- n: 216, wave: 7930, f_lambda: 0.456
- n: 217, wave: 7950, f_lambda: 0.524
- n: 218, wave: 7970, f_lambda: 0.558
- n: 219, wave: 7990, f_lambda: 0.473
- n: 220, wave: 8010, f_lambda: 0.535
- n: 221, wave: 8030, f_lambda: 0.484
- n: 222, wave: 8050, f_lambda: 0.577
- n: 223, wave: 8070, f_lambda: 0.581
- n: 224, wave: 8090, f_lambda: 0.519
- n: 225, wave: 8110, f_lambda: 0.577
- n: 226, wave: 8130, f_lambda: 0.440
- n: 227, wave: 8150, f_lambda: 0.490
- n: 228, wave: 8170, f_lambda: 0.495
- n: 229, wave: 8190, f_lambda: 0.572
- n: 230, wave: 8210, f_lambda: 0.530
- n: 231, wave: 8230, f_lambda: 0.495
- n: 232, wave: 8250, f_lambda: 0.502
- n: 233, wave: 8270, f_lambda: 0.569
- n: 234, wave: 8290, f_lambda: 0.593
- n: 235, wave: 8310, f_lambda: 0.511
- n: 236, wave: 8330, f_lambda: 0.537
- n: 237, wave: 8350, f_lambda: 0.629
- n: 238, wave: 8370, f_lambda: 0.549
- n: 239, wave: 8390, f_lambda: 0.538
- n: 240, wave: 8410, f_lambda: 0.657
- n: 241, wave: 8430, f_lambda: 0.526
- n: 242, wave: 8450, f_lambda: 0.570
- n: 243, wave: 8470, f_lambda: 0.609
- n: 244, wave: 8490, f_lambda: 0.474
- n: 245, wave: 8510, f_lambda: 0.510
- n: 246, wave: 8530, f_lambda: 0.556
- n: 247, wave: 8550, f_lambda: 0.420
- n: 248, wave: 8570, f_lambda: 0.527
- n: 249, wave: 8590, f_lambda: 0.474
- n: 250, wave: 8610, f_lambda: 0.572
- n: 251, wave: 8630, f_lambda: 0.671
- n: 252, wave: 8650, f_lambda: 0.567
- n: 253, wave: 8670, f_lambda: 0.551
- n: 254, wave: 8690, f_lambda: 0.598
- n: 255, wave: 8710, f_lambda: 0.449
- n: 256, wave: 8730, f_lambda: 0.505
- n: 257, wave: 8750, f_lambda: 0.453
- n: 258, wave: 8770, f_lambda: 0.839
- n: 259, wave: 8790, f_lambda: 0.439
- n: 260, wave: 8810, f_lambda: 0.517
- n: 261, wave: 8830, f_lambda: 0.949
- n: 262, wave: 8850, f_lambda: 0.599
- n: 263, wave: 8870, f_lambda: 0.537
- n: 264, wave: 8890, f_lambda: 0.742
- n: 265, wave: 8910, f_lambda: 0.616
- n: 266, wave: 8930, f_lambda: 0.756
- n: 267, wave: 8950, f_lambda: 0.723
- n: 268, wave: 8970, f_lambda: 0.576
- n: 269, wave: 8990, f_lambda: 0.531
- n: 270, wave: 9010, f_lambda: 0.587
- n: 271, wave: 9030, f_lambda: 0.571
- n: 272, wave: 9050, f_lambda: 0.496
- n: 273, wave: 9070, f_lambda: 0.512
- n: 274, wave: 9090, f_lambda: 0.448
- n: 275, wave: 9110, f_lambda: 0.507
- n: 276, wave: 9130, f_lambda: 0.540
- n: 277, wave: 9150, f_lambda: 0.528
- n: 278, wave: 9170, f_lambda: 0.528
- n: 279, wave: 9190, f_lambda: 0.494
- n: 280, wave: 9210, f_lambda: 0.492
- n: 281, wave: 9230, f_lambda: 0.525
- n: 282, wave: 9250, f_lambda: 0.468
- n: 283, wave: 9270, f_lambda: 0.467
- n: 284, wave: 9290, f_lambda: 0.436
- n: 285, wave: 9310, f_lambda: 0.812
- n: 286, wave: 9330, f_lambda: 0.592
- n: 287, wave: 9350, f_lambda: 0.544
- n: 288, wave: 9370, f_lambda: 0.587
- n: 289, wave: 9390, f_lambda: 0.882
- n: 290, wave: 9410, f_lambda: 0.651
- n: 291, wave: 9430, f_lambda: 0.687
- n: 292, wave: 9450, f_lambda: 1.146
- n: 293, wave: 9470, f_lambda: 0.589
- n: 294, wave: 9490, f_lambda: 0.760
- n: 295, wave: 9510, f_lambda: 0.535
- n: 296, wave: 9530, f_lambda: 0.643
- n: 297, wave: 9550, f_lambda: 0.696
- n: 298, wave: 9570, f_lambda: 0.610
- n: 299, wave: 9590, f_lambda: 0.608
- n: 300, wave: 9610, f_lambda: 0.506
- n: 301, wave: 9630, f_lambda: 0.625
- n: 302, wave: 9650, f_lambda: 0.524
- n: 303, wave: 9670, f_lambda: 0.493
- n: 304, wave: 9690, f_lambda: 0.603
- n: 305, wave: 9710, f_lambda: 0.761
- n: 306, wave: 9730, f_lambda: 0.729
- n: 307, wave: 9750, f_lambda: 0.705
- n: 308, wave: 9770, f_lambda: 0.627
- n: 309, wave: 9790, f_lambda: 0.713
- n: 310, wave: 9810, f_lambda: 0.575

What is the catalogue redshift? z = 0.80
